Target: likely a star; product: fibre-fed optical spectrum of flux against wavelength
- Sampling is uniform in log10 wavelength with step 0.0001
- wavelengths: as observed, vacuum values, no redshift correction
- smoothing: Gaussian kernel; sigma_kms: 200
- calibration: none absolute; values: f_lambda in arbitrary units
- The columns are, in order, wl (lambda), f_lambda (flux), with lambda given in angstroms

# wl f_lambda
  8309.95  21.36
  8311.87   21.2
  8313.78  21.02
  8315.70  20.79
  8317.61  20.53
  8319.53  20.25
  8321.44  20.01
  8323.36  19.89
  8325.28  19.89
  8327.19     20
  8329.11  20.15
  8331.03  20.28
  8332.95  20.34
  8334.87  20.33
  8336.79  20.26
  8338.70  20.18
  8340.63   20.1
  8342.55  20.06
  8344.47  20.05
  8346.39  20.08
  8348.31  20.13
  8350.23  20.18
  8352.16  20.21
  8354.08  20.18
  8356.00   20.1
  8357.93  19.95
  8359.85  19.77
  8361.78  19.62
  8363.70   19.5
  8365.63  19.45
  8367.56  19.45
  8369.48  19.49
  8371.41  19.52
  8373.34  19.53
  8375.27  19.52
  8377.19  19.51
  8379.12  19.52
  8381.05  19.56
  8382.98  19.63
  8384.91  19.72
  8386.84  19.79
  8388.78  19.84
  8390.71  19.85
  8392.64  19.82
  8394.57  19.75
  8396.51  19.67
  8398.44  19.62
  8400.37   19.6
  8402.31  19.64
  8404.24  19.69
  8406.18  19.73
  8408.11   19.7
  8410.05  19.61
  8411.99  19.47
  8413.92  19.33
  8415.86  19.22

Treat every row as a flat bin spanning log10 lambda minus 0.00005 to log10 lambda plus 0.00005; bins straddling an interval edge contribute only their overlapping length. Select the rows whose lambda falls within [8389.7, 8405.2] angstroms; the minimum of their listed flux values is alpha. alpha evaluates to 19.6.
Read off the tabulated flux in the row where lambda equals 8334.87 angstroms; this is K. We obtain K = 20.33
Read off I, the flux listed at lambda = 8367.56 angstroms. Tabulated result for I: 19.45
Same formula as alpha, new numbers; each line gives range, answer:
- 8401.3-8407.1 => 19.64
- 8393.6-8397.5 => 19.67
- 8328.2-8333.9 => 20.15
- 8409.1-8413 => 19.47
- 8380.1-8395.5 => 19.56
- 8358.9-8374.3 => 19.45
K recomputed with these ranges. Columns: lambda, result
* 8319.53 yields 20.25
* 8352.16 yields 20.21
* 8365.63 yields 19.45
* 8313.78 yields 21.02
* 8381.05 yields 19.56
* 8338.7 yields 20.18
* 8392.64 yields 19.82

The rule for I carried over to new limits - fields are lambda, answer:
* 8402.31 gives 19.64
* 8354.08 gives 20.18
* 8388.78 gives 19.84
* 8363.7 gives 19.5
